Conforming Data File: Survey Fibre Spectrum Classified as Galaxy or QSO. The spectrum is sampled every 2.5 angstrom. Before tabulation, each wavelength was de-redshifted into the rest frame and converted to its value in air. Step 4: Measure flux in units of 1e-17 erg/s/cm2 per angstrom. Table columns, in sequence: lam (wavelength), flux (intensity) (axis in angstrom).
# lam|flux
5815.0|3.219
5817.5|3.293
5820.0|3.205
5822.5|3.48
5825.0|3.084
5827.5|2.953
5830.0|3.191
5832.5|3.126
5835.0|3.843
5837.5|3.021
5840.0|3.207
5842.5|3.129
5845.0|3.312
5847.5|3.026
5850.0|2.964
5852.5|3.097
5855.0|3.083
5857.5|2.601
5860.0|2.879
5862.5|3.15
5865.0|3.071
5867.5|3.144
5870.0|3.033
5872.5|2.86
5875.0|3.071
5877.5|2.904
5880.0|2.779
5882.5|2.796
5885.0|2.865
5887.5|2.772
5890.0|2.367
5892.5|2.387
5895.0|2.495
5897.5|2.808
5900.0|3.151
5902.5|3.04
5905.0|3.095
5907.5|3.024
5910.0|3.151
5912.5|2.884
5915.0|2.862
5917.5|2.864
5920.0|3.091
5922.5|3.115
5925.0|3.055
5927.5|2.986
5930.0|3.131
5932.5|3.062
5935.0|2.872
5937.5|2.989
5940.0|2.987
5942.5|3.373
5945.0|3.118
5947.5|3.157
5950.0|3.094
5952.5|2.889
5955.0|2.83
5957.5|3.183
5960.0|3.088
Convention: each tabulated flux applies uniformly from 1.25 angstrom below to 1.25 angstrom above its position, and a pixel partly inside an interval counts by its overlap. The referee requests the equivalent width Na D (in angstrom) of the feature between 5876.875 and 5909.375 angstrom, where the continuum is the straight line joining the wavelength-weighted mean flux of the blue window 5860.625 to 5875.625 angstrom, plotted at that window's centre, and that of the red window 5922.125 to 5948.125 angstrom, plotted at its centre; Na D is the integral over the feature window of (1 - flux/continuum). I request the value 2.6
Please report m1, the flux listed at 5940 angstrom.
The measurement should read 2.987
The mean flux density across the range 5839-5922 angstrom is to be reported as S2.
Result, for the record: 2.94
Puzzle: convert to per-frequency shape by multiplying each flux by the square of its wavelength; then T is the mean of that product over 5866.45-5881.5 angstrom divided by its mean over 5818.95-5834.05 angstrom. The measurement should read 0.9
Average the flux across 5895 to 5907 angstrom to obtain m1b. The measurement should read 2.97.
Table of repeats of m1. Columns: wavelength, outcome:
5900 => 3.151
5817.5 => 3.293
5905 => 3.095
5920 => 3.091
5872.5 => 2.86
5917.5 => 2.864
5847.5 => 3.026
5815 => 3.219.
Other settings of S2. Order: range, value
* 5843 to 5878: 3.02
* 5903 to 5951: 3.05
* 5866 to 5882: 2.96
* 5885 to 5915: 2.84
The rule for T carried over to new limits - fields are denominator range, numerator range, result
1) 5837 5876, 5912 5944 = 1.02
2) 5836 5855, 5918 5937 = 1.00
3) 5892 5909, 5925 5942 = 1.06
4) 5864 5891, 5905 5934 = 1.06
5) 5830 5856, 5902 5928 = 0.97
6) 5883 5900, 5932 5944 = 1.17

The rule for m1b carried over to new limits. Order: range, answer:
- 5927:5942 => 3.02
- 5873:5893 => 2.76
